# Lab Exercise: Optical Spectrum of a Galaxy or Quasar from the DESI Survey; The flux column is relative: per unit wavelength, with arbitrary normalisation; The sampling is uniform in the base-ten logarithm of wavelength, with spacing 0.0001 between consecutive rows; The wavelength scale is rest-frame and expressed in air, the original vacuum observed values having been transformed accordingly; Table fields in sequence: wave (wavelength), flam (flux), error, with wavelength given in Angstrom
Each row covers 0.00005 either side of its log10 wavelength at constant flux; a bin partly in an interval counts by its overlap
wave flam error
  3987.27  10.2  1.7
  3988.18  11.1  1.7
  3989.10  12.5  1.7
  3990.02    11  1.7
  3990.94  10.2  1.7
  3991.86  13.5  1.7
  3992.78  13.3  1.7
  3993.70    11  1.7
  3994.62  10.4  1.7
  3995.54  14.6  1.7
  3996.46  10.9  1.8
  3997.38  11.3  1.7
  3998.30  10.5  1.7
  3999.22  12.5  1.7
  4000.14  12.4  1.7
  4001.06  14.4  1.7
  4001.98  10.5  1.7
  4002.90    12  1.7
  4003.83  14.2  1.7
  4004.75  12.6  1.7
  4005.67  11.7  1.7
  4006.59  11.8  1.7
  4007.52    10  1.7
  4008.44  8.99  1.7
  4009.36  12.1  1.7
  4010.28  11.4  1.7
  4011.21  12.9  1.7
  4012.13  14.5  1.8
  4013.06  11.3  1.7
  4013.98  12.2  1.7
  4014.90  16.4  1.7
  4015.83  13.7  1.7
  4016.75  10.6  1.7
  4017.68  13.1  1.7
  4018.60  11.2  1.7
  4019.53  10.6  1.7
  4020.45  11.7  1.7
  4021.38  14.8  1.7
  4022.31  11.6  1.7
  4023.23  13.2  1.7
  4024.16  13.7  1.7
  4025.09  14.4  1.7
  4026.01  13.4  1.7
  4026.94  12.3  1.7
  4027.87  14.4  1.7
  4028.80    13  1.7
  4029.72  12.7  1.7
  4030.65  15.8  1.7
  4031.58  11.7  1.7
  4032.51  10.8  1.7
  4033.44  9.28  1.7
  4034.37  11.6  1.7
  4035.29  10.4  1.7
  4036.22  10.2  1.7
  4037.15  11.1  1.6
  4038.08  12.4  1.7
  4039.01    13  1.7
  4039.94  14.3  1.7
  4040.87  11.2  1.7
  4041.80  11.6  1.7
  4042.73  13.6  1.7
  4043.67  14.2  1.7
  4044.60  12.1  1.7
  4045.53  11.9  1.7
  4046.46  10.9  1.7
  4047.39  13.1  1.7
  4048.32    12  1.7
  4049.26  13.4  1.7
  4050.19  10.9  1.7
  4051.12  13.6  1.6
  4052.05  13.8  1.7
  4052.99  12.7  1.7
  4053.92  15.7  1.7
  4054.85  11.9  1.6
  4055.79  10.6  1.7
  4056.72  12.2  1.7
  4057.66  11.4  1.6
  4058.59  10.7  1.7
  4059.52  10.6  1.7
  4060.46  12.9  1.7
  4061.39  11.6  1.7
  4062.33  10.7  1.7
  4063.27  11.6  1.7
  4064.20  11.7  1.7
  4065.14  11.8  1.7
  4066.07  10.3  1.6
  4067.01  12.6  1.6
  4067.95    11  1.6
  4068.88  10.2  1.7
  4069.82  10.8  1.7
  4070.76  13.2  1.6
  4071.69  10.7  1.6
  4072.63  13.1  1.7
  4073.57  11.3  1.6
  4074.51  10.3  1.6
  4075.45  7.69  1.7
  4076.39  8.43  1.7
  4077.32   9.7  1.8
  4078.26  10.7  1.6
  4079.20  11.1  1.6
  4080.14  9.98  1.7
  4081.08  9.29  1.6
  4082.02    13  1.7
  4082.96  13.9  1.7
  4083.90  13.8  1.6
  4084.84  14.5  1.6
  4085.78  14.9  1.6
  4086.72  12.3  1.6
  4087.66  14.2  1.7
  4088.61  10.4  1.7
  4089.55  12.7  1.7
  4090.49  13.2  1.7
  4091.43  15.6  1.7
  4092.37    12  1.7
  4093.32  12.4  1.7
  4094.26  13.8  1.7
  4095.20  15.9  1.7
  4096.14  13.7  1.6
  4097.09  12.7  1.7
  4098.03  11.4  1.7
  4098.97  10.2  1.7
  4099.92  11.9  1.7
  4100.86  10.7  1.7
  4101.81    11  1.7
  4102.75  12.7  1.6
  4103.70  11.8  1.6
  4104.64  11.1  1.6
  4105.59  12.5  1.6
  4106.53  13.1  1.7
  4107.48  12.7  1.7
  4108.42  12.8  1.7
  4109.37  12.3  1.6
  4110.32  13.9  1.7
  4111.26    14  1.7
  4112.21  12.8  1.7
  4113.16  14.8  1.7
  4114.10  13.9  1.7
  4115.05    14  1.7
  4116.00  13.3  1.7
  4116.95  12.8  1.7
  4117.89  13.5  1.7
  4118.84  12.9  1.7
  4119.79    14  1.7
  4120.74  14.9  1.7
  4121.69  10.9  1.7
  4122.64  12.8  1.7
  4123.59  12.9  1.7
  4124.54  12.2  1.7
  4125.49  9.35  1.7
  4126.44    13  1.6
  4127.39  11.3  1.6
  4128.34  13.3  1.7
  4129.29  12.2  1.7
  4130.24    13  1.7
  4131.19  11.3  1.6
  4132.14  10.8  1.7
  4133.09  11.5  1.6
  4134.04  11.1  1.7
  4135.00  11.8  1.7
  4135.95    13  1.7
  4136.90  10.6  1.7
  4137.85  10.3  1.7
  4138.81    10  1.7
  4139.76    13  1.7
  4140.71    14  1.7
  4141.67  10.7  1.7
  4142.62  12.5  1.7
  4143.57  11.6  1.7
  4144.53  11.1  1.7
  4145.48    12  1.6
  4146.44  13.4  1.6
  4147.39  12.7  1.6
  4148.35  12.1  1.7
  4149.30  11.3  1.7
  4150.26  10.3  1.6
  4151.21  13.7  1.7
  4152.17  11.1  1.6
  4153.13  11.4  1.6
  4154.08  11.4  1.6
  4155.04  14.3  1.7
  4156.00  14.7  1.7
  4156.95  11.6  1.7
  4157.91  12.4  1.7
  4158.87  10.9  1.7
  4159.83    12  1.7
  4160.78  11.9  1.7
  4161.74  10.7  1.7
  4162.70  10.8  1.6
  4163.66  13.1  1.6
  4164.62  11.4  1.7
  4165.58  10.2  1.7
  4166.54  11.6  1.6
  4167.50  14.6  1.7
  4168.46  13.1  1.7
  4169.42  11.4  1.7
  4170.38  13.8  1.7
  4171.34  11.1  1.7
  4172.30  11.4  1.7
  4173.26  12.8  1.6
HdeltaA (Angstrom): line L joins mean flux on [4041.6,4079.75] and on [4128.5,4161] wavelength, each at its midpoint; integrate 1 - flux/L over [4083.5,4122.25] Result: -3.8 Angstrom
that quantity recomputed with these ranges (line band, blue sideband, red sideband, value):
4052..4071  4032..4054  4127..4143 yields 0.6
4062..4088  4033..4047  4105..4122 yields 2.1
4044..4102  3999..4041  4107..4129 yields 3.2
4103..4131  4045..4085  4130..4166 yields -2.5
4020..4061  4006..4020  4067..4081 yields -3.7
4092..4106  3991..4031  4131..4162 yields -0.2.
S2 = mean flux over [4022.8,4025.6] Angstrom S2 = 13.8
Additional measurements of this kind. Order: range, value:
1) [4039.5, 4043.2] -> 12.7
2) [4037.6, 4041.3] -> 12.7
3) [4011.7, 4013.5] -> 12.8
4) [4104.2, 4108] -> 12.4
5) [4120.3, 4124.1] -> 12.8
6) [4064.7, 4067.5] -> 11.6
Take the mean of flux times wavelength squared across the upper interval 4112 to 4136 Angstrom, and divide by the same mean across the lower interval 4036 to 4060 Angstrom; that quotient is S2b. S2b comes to 1.06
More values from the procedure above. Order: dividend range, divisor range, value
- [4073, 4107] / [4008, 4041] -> 1.00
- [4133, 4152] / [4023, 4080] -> 1.04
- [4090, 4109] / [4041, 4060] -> 1.04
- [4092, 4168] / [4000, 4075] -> 1.06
